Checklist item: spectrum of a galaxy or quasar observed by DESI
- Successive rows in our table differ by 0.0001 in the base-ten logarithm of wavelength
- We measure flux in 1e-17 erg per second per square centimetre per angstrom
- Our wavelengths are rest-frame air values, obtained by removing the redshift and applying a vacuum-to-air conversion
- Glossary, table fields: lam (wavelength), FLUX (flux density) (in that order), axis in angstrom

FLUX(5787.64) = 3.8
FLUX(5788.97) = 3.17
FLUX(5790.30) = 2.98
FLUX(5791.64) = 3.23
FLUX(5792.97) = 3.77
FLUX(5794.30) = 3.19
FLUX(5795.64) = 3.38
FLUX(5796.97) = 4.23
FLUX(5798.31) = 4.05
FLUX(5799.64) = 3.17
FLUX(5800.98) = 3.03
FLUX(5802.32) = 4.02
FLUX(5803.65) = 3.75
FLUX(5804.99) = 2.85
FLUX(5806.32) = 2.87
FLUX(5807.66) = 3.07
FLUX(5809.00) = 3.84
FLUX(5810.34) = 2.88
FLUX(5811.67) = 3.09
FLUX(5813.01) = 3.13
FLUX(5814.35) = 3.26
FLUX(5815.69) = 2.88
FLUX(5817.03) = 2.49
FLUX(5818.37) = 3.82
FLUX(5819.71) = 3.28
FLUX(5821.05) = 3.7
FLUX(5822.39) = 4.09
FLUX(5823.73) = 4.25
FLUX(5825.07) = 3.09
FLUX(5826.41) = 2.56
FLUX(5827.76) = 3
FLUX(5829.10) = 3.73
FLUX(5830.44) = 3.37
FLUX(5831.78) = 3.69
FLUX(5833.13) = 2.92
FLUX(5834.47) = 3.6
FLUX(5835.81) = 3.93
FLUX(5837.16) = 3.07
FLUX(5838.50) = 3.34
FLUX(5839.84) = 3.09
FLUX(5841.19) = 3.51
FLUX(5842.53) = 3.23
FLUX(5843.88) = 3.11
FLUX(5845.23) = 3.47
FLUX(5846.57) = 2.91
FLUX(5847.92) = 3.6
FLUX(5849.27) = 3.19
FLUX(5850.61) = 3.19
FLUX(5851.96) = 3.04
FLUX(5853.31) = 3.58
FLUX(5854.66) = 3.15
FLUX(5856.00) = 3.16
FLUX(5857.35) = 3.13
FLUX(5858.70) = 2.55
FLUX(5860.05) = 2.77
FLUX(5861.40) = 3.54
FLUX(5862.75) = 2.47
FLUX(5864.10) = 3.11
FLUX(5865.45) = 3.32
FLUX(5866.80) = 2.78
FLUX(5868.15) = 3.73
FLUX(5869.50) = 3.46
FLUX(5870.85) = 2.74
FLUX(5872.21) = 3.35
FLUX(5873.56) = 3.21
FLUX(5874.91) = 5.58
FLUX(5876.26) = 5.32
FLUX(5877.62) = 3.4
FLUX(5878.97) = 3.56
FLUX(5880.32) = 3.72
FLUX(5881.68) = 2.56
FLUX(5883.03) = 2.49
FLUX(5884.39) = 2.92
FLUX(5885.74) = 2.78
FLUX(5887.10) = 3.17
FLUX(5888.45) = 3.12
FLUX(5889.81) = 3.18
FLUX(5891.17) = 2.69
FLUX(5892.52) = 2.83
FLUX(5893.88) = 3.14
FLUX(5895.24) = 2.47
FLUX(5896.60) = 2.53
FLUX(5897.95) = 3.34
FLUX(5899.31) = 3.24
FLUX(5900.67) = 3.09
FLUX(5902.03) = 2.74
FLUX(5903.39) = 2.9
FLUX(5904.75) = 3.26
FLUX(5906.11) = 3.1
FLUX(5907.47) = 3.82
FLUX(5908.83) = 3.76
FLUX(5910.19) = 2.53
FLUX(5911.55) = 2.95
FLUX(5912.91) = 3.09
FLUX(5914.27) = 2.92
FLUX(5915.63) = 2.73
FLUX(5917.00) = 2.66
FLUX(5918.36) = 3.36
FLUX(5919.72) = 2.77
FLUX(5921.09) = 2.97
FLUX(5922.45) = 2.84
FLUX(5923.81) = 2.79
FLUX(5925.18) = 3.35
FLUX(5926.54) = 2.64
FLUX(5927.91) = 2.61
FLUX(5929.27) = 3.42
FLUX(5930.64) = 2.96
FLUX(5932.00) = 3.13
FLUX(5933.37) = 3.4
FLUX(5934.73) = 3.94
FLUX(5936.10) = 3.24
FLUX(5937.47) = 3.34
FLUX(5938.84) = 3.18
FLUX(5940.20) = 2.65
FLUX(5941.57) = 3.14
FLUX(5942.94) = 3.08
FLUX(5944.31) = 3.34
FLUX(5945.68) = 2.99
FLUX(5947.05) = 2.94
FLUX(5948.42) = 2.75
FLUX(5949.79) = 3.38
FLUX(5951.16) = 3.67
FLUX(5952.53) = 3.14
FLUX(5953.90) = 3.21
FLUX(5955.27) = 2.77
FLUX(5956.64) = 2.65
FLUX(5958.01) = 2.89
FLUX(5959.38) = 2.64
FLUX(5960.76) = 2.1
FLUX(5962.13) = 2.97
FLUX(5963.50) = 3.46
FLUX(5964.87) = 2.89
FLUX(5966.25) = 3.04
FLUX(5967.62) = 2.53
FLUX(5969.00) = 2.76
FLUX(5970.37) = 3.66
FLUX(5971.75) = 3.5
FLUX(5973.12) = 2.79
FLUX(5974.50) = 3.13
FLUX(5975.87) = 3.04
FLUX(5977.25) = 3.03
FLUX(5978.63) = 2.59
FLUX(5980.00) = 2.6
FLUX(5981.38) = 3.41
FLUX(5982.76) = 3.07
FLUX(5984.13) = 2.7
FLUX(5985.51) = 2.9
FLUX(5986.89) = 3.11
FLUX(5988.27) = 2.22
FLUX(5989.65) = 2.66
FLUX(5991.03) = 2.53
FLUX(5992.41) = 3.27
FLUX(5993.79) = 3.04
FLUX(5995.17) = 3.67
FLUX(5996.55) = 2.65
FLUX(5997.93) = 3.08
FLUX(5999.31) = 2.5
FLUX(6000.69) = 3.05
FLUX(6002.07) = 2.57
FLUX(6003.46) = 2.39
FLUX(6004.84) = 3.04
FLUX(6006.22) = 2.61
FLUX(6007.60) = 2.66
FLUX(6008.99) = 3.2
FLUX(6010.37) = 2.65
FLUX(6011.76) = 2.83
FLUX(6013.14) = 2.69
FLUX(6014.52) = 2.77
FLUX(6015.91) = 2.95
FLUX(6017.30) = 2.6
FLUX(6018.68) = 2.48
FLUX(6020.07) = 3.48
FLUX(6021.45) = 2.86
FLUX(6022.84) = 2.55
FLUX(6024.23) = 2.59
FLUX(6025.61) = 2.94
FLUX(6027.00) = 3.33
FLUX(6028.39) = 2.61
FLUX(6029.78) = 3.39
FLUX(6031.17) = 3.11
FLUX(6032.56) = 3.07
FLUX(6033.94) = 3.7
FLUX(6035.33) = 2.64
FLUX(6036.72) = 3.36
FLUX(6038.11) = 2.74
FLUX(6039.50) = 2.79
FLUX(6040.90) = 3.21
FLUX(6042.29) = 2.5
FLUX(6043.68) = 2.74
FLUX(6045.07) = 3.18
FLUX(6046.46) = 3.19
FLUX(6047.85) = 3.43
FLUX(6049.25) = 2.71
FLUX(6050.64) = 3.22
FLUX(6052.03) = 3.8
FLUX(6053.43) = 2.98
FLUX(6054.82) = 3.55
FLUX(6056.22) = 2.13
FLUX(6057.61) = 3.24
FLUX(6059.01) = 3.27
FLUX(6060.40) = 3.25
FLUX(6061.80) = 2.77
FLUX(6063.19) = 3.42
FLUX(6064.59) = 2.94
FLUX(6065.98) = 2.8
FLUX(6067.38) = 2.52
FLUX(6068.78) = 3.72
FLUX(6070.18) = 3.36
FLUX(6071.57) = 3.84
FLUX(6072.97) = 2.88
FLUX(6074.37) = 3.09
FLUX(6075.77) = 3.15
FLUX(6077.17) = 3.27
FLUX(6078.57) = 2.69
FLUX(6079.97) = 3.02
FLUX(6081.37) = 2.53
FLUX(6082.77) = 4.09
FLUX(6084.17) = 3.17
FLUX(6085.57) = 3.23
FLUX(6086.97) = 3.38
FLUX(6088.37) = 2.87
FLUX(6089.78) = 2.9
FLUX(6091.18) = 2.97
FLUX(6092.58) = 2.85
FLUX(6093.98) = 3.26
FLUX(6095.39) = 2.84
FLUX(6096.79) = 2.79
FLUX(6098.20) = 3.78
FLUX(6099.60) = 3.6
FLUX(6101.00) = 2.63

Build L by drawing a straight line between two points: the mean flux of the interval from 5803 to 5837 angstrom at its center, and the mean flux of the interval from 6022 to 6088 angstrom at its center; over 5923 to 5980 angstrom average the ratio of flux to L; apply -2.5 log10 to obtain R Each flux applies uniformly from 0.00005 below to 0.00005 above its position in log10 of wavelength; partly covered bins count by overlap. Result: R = 0.053 mag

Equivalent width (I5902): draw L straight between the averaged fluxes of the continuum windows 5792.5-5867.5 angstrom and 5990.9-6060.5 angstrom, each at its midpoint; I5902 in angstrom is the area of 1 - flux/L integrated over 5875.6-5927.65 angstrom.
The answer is 1.7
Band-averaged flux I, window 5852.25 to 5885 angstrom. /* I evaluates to 3.31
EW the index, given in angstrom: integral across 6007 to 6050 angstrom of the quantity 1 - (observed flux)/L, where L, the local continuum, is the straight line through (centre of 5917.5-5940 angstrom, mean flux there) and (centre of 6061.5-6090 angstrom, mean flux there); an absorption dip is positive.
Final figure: 2.6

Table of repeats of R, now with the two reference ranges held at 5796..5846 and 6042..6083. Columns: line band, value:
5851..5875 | 0.039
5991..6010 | 0.103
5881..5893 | 0.152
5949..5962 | 0.099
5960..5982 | 0.083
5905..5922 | 0.071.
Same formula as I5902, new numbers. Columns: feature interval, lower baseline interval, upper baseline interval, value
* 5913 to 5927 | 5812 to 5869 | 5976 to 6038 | 0.8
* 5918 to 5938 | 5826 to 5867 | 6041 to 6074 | 0.4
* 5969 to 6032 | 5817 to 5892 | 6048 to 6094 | 5.6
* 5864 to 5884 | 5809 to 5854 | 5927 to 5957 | -1.5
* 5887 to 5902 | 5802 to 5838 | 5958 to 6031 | 0.8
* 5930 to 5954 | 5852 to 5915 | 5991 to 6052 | -0.9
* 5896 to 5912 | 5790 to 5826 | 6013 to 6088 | 0.7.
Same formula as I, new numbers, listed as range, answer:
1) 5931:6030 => 2.95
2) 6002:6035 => 2.88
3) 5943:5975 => 3.01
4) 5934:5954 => 3.2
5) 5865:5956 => 3.15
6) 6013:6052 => 2.98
